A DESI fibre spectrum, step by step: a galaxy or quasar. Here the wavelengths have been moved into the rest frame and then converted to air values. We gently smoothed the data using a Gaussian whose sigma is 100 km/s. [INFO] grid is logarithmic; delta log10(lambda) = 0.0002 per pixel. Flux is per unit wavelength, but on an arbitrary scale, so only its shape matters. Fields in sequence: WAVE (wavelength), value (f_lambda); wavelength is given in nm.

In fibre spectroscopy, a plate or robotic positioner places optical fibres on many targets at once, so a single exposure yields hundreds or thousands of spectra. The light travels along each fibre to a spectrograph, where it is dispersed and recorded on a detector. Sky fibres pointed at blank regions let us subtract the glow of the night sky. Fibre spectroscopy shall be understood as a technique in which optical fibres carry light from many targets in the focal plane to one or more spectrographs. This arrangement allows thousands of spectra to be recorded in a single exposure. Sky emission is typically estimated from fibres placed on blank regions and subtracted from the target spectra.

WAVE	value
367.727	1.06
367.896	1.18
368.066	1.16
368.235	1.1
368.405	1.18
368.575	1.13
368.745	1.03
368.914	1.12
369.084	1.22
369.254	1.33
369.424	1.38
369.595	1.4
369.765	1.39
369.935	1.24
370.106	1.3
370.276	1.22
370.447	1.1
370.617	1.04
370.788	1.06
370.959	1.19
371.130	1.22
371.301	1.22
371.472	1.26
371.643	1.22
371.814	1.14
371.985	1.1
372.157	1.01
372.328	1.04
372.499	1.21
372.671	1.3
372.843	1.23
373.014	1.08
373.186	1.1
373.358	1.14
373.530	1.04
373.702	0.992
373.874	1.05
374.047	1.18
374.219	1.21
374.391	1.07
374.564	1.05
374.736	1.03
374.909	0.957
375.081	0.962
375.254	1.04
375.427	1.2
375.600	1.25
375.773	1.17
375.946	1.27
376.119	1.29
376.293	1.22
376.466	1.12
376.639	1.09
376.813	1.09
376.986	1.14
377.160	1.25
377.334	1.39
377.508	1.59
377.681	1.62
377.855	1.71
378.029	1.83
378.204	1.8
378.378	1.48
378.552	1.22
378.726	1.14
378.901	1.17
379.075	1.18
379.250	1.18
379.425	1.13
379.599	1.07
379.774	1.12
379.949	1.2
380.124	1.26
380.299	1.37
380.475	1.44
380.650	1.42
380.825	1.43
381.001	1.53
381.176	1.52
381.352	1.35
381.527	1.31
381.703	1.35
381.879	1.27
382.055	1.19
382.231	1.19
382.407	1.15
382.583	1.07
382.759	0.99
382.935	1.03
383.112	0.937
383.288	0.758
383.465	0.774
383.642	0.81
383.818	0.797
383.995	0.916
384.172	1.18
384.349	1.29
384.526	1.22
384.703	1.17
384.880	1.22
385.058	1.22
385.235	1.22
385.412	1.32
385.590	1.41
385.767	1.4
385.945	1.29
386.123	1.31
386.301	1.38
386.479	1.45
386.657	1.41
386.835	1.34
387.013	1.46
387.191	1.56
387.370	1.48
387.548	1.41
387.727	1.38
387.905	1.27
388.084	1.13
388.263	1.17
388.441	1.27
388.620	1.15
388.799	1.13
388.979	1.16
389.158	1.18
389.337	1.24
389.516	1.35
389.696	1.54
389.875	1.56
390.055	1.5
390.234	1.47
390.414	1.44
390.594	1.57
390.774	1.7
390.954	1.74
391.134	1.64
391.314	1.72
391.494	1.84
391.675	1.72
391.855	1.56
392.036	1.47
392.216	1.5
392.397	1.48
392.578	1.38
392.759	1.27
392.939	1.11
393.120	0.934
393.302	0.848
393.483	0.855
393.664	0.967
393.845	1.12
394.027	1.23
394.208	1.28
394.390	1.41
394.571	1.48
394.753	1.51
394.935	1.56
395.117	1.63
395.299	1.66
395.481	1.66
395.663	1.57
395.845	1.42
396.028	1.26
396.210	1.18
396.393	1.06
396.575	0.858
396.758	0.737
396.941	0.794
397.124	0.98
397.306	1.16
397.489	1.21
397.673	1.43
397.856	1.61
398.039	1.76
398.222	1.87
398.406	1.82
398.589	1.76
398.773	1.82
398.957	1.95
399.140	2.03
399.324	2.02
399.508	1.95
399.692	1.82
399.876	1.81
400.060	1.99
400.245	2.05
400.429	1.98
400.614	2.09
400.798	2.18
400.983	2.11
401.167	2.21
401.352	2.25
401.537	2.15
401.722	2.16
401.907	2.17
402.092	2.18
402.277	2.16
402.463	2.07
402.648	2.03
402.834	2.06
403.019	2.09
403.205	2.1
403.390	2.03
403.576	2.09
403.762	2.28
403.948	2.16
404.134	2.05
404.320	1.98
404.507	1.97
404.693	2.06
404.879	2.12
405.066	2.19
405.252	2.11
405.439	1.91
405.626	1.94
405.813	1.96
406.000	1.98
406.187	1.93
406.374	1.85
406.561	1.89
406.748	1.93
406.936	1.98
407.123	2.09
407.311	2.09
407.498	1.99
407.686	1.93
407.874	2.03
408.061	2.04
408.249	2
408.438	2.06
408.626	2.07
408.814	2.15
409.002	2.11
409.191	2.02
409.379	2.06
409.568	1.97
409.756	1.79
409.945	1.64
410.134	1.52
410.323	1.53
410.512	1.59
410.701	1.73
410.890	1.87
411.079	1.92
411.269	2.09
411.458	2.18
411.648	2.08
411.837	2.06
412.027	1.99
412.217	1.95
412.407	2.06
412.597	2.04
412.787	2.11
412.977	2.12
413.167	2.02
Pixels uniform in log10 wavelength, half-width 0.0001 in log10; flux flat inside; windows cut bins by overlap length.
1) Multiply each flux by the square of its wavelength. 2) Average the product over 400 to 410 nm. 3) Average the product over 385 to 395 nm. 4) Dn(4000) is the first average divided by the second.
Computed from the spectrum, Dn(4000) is 1.6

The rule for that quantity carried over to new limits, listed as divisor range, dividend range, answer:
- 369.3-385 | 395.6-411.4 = 1.79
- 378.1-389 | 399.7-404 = 1.85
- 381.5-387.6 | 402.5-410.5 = 1.84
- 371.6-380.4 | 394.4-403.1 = 1.61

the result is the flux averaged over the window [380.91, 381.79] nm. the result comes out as 1.41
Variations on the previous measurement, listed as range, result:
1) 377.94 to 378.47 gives 1.7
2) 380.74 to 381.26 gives 1.49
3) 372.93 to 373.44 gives 1.11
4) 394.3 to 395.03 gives 1.49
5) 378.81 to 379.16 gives 1.17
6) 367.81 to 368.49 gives 1.15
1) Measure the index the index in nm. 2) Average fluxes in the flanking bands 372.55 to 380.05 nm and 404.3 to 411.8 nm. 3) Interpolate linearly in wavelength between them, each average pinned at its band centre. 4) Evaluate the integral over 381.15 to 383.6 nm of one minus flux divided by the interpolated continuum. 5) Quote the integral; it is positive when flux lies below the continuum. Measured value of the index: 0.429 nm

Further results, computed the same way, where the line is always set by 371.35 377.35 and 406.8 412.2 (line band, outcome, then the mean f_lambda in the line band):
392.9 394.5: 0.50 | 1.09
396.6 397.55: 0.40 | 0.961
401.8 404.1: -0.41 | 2.12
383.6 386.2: 0.36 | 1.19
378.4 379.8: 0.09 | 1.17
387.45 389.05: 0.25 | 1.23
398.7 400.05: -0.16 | 1.92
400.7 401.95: -0.30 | 2.18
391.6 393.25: 0.20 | 1.36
